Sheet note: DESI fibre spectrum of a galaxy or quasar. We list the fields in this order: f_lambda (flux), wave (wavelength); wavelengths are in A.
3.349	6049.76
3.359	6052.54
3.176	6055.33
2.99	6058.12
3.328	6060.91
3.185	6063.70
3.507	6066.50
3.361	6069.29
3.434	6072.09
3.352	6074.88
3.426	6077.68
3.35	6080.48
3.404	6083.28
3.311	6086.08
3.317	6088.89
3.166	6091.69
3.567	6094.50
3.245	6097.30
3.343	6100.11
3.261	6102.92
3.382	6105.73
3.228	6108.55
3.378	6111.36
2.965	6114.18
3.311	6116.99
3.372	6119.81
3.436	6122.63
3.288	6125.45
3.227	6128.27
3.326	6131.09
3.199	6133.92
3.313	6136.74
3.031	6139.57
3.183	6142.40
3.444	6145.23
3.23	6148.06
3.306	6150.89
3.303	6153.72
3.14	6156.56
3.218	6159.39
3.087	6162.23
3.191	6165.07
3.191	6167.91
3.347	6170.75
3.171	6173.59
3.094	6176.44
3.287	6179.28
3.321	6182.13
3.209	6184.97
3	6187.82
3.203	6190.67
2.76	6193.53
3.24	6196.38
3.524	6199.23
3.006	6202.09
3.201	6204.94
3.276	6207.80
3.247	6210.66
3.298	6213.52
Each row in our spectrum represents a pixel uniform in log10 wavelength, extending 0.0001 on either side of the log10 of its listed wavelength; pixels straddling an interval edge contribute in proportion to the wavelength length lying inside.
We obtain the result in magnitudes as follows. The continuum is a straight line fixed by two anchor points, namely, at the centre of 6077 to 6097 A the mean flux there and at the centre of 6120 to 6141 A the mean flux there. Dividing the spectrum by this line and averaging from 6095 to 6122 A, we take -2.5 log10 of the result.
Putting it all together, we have 0.007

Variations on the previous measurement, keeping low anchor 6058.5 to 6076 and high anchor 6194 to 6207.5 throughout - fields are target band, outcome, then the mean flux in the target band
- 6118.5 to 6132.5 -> -0.01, 3.33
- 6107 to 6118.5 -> 0.02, 3.22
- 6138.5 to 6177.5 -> 0.01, 3.21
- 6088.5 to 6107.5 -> 0.00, 3.32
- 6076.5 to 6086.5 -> -0.02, 3.38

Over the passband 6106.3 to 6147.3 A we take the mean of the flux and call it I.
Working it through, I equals 3.27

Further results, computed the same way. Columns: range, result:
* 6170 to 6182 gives 3.23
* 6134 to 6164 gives 3.22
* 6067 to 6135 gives 3.32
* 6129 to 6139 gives 3.25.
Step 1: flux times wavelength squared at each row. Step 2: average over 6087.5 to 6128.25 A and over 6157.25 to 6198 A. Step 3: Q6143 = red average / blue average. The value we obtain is 0.98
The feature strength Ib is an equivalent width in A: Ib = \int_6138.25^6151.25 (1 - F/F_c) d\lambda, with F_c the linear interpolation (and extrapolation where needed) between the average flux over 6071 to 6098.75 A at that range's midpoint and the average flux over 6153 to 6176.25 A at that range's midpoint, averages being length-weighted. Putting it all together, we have 0.0 A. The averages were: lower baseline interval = 3.36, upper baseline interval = 3.2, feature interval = 3.23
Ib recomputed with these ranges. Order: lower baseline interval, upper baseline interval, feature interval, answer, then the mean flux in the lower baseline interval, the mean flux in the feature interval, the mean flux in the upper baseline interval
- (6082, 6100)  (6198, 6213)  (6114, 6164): 0.76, 3.34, 3.25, 3.25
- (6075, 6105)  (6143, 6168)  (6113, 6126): 0.05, 3.34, 3.28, 3.24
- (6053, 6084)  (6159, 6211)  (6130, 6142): 0.11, 3.32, 3.21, 3.19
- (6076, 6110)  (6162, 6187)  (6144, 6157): -0.18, 3.33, 3.29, 3.21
